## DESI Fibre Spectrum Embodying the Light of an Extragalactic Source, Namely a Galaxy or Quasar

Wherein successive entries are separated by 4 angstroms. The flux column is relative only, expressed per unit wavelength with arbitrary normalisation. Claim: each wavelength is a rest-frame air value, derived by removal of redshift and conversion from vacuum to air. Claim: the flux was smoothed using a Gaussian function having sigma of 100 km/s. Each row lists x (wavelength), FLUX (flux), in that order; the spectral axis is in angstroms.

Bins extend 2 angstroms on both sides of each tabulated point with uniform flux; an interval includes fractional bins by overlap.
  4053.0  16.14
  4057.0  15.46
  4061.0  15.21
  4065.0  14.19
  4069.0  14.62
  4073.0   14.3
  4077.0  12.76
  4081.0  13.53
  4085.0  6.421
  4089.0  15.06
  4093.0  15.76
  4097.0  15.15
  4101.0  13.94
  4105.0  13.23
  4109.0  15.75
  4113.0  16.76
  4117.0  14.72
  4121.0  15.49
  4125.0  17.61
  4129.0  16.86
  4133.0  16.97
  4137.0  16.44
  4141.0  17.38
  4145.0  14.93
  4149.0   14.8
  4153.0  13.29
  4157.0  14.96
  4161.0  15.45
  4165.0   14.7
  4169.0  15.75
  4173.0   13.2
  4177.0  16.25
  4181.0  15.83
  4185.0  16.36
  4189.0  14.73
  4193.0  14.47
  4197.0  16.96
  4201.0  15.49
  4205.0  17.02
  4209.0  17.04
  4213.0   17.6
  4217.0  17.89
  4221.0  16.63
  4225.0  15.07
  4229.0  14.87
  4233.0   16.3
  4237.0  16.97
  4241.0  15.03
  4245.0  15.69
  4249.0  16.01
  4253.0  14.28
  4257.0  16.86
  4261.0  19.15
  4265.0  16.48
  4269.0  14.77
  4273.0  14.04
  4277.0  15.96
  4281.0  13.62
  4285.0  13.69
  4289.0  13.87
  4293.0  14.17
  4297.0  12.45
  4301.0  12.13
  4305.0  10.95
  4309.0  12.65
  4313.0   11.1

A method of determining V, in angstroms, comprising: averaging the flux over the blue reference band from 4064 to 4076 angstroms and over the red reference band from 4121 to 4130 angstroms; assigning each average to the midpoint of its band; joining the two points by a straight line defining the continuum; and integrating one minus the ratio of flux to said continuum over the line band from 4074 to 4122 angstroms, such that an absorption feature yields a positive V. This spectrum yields 4.9 angstroms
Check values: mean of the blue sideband 14.3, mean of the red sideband 16.9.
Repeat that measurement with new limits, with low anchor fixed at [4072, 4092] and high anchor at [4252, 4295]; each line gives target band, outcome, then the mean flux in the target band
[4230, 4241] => -1.1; 16.2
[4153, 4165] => -1.1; 14.8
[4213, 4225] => -2.1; 17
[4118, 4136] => -4.8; 16.6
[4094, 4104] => -1.4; 14.5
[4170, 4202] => -3.3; 15.4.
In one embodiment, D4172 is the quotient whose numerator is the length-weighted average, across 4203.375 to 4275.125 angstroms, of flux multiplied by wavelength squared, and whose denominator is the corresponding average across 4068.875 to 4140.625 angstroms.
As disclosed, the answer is 1.2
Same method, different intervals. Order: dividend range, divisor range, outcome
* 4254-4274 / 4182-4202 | 1.08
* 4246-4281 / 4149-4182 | 1.11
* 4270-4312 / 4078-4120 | 1.04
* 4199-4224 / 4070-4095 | 1.38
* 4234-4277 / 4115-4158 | 1.07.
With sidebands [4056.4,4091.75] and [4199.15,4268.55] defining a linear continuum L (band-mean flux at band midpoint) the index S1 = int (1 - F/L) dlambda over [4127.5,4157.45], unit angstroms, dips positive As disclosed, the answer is -2.1 angstroms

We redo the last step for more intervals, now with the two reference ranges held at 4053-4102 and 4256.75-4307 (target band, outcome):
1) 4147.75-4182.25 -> -1.8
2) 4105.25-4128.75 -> -3.1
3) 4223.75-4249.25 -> -2.5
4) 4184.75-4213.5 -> -3.9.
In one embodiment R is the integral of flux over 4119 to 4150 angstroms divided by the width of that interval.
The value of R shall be 16.4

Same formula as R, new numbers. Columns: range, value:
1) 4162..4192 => 15.2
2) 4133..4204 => 15.4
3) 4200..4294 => 15.8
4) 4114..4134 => 16.3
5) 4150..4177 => 14.7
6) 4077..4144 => 15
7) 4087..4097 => 15.4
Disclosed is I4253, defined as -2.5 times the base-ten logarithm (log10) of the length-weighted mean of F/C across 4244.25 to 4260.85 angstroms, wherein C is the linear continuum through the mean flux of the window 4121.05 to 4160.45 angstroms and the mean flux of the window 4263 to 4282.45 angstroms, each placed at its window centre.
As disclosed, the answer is -0.07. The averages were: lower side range 15.9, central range 16.1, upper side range 15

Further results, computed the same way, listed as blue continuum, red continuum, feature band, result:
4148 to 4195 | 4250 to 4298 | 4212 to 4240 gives -0.096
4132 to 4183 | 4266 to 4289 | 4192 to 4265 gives -0.105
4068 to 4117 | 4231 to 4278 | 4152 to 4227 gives -0.041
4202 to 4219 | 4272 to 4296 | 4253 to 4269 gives -0.111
